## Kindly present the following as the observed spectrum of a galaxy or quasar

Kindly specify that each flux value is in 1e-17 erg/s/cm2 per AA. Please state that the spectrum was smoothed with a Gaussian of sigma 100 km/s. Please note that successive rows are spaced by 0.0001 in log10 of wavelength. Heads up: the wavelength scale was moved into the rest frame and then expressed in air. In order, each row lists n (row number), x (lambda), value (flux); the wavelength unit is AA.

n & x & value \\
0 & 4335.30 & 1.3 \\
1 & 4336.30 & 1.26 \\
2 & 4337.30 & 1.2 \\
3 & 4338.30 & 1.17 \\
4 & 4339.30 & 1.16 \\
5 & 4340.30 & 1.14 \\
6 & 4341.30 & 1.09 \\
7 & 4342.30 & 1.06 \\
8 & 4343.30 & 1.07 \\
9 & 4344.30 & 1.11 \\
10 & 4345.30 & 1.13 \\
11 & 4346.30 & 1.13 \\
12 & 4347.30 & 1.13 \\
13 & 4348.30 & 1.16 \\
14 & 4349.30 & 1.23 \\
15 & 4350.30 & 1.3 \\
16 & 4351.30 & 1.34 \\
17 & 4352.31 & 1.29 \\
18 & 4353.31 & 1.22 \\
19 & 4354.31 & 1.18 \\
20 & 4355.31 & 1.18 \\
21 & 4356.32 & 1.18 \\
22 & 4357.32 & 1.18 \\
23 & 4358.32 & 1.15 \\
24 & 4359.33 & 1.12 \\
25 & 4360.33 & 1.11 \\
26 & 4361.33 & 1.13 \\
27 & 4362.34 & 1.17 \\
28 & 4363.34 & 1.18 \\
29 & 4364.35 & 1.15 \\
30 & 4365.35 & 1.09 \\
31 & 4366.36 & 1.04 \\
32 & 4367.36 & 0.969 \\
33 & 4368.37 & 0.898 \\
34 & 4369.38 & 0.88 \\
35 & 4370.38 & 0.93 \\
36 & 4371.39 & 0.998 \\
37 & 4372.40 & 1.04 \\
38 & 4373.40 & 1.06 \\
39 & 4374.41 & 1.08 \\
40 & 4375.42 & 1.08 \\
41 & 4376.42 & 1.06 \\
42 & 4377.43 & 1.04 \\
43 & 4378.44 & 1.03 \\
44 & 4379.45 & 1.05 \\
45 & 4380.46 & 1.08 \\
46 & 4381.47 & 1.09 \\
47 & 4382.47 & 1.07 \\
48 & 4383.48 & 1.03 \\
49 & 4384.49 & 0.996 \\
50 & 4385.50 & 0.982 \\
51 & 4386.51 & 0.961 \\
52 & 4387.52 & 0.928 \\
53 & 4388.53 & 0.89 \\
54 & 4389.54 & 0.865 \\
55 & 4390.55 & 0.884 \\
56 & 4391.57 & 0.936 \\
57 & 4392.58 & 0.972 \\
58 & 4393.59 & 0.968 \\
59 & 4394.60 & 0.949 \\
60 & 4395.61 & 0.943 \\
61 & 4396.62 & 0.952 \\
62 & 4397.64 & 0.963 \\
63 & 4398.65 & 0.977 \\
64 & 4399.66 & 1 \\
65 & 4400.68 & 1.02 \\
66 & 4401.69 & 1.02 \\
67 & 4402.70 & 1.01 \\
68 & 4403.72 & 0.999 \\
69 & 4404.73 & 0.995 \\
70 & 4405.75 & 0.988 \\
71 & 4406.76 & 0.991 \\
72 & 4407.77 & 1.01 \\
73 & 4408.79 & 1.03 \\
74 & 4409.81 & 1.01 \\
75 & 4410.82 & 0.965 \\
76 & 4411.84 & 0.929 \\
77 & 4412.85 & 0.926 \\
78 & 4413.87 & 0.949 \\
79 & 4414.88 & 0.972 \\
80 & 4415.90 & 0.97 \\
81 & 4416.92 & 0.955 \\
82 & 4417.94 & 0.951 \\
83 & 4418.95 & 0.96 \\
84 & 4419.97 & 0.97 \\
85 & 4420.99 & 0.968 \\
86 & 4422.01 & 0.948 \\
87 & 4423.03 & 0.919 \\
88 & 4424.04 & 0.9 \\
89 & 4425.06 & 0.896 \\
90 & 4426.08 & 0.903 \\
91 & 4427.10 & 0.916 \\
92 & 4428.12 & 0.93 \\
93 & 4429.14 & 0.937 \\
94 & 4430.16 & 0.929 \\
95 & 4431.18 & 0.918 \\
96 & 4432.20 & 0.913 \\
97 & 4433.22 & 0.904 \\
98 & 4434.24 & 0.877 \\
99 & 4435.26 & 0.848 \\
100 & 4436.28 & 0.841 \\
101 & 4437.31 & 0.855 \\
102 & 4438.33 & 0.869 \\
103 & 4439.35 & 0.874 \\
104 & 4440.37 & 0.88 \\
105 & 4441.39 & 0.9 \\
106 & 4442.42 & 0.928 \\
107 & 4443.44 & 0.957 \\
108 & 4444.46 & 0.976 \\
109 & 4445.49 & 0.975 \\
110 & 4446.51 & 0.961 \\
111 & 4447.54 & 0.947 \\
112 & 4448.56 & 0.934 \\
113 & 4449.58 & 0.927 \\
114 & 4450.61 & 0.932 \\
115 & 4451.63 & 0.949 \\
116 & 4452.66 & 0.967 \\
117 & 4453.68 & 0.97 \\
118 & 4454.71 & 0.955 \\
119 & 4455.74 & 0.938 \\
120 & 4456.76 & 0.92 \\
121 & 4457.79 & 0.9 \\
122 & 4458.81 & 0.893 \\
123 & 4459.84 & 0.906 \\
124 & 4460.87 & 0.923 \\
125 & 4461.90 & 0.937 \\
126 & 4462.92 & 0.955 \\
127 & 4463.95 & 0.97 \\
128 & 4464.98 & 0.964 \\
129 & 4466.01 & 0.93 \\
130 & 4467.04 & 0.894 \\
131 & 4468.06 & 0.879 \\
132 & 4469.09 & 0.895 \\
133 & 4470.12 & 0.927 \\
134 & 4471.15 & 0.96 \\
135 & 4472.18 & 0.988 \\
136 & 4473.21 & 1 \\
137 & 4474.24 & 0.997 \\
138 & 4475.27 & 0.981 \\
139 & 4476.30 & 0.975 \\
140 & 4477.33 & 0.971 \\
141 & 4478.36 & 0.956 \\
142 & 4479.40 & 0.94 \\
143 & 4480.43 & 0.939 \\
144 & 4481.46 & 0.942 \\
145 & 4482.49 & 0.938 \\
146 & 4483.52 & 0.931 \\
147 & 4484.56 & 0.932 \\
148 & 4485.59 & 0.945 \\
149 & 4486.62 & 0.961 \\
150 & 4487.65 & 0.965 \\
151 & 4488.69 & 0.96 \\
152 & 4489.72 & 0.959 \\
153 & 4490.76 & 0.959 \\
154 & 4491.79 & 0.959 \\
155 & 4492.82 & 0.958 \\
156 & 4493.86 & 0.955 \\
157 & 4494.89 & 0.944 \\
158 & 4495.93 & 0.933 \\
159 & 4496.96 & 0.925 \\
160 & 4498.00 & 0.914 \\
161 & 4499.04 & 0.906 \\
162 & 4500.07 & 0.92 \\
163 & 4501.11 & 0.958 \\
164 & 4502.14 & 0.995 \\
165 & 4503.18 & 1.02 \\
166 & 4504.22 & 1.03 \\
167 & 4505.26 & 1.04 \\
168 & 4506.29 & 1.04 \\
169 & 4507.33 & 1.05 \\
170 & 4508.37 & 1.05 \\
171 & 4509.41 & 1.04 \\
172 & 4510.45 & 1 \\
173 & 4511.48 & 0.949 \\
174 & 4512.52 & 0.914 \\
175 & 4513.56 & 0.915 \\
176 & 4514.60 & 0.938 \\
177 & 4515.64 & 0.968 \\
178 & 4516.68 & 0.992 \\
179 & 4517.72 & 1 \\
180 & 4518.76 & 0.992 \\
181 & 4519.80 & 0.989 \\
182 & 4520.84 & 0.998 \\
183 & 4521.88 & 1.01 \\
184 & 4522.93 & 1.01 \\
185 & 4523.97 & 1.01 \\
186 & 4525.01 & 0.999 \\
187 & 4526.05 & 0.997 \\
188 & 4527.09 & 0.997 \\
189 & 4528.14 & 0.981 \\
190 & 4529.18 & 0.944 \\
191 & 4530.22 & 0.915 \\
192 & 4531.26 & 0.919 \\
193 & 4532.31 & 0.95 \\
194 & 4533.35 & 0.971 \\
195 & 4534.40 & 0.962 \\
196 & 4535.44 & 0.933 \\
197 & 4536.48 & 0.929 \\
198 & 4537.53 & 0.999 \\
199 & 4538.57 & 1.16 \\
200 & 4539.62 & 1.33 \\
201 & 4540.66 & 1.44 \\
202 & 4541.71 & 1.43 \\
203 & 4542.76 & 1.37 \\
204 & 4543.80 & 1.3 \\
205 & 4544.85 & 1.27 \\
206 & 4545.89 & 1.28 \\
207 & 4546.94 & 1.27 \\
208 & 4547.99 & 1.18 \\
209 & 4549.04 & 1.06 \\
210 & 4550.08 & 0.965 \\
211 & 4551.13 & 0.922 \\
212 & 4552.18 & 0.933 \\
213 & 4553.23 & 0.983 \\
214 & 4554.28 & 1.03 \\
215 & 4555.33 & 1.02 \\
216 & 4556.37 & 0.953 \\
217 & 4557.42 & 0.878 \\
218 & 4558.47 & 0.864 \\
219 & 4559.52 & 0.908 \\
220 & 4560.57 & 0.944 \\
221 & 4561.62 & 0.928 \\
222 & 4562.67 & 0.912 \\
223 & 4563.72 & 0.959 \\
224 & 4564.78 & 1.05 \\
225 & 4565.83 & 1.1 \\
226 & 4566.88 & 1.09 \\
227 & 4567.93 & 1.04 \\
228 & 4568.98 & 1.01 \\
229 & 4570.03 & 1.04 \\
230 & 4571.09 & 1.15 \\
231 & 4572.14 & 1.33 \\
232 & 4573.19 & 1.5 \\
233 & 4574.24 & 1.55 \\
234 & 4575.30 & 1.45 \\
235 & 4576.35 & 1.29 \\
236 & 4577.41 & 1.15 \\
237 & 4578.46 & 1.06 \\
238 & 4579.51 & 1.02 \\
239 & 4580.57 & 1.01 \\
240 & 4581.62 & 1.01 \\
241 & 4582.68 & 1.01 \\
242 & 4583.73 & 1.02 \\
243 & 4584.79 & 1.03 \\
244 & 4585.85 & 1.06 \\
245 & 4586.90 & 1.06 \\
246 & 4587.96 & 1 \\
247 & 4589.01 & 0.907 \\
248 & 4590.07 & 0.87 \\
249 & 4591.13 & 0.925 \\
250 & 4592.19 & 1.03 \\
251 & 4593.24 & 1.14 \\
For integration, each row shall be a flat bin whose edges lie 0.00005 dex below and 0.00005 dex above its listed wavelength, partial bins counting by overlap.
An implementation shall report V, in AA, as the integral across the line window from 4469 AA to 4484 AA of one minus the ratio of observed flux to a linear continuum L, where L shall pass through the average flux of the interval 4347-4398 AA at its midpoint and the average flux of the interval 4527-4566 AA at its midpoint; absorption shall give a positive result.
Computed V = 1.38 AA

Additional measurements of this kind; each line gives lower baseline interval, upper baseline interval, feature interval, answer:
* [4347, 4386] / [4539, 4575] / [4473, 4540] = 8.24 AA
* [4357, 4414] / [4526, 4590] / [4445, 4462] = 1.64 AA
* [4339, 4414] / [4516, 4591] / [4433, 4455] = 2.84 AA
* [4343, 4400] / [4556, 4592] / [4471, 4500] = 2.97 AA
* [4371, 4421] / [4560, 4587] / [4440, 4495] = 4.88 AA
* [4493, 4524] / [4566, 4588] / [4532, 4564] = 0.09 AA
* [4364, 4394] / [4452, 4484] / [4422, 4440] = 1.31 AA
